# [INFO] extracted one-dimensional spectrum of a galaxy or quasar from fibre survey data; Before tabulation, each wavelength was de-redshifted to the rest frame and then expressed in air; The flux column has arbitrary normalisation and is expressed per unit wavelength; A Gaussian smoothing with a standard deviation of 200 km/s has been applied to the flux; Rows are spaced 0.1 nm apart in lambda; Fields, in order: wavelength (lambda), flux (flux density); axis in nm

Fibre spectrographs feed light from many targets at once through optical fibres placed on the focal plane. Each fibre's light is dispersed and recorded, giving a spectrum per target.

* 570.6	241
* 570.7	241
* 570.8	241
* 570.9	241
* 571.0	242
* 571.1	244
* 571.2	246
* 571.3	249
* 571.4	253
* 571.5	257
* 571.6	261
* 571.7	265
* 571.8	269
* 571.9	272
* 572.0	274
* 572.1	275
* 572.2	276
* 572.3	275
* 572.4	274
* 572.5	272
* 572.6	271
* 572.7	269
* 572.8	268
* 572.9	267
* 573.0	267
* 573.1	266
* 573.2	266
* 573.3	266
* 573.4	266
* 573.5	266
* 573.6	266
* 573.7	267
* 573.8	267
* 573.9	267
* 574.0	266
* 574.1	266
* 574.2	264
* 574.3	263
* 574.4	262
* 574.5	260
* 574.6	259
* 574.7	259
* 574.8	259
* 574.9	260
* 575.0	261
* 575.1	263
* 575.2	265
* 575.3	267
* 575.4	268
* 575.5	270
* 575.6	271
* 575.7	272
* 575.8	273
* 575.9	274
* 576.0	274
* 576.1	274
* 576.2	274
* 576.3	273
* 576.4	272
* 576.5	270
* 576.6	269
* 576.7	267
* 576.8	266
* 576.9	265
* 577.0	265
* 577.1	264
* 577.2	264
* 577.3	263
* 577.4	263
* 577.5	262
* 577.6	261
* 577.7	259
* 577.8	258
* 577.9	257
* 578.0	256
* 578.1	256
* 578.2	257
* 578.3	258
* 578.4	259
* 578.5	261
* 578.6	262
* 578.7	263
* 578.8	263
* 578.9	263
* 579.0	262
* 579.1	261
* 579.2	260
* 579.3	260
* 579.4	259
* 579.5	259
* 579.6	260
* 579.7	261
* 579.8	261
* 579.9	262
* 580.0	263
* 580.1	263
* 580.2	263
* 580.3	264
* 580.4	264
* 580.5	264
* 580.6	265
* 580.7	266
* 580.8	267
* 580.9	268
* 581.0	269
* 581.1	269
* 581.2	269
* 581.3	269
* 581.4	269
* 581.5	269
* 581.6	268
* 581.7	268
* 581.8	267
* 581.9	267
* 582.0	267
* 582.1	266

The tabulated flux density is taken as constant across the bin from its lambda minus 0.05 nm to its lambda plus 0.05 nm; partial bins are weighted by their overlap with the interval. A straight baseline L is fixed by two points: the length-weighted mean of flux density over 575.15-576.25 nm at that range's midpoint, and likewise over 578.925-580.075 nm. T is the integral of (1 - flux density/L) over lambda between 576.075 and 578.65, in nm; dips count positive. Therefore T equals 0.03 nm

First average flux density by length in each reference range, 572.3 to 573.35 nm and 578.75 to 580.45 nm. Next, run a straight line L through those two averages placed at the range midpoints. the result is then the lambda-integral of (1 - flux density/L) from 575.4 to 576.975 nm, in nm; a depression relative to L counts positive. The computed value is -0.03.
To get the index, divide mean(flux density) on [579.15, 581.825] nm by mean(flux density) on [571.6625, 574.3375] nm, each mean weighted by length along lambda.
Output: 0.99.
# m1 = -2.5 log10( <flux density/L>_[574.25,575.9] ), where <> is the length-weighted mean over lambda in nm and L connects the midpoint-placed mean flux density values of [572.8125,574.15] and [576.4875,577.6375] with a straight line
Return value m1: 0.00 mag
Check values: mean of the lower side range 266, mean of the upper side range 265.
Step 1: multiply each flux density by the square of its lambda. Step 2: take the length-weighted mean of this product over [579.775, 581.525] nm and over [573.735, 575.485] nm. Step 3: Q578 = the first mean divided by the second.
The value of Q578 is 1.0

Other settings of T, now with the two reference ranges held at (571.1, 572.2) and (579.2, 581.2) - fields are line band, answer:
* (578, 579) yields 0.01 nm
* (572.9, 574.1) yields -0.02 nm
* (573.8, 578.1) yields -0.04 nm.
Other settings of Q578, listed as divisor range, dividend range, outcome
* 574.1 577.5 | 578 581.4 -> 1.00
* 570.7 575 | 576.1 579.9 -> 1.02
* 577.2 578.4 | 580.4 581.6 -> 1.04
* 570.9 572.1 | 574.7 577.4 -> 1.06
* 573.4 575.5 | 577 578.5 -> 1.00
